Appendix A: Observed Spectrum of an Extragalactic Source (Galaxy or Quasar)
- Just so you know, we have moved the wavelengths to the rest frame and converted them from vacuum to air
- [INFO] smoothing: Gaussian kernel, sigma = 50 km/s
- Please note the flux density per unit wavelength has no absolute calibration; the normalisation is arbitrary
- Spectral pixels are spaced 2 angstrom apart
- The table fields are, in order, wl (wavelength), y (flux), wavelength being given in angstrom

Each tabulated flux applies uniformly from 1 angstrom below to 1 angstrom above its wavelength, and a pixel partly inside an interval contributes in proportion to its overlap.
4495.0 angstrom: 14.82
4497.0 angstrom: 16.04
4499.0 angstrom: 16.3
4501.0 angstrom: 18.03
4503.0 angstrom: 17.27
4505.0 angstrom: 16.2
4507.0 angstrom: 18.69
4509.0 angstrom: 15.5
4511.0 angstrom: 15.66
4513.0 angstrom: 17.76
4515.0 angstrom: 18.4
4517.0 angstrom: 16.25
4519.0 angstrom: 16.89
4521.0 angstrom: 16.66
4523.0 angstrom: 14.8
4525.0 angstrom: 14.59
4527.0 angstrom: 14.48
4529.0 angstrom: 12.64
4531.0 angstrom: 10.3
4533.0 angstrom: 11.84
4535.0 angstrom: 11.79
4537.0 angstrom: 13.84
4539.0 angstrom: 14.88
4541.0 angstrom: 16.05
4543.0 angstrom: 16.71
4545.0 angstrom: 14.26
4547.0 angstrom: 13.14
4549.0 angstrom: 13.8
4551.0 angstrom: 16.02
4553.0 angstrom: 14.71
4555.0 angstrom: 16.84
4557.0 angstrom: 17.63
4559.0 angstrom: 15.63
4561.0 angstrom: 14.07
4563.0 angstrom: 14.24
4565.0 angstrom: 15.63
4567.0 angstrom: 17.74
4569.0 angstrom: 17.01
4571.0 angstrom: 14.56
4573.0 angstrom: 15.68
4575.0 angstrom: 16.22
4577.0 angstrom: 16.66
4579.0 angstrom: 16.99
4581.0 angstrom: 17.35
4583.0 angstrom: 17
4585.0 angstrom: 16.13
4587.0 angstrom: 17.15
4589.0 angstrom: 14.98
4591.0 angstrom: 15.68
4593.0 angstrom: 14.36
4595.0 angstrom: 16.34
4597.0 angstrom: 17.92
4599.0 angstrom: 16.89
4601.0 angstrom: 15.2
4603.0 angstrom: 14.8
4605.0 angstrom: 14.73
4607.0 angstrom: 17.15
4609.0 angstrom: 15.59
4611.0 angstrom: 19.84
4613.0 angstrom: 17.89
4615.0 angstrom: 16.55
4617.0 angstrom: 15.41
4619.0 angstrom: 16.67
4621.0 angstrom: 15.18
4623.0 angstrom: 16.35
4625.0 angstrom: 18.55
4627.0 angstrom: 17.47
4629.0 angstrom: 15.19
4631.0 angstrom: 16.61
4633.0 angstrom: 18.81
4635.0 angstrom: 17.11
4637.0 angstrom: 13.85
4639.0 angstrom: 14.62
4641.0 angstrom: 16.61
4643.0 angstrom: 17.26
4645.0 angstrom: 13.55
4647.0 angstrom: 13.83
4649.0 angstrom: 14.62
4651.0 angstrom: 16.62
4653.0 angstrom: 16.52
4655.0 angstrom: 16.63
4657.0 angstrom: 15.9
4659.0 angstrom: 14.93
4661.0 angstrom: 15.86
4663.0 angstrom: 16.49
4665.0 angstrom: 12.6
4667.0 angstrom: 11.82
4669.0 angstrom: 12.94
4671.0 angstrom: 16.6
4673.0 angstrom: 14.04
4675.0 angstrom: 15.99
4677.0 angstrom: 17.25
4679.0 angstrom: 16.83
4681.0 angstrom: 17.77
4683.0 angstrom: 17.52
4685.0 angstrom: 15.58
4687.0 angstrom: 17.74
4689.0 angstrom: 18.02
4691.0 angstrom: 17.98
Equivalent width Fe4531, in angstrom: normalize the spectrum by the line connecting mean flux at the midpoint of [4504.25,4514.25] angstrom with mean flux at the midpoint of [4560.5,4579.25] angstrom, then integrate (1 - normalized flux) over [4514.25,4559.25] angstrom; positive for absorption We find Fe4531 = 4.2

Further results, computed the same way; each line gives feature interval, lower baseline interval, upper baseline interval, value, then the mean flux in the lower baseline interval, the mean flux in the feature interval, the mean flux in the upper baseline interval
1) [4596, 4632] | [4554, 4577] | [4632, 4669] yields -2.2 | 16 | 16.6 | 15.4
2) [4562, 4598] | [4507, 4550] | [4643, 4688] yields -2.6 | 14.9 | 16.2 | 15.6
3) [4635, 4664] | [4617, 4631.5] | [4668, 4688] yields 1.4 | 16.5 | 15.6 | 16.2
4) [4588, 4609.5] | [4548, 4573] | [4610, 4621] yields 1.1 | 15.7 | 15.8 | 17.1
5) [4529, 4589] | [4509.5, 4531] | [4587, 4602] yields 2.0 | 15.5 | 15.3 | 16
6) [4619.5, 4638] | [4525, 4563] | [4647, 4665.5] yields -1.6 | 14.4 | 16.6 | 15.6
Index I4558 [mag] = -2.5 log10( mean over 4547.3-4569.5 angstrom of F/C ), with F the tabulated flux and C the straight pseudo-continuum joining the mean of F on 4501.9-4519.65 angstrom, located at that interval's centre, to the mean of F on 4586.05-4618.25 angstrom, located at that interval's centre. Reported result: 0.06 mag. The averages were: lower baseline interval 17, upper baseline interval 16.3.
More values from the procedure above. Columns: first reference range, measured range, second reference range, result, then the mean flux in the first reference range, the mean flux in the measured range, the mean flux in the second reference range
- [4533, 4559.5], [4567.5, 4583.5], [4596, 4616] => -0.05 mag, 14.9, 16.5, 16.7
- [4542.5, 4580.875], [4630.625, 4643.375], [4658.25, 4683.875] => -0.06 mag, 15.7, 16.4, 15.4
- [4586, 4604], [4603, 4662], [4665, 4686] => -0.03 mag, 15.9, 16.2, 15.5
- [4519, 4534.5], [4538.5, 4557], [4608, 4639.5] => -0.07 mag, 13.8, 15.3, 16.6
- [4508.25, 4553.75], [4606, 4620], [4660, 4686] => -0.12 mag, 14.8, 17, 15.5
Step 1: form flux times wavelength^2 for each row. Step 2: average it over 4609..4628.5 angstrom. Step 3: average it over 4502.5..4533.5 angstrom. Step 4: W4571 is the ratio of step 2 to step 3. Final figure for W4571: 1.14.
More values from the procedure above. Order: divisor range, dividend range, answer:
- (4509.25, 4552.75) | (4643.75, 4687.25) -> 1.11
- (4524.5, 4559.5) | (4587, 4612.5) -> 1.16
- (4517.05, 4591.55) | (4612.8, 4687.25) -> 1.09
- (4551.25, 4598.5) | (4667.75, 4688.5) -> 1.05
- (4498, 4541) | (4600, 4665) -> 1.10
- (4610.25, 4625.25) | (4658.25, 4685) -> 0.93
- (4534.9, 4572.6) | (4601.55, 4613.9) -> 1.11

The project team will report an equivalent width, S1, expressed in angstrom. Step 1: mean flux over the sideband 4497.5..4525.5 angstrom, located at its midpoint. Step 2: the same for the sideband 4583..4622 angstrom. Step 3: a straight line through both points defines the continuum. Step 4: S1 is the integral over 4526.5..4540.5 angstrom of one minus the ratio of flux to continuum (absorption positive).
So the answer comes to 3.1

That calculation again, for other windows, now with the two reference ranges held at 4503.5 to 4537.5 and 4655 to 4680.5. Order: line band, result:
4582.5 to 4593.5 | -0.5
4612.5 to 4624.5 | -0.9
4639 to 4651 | 0.0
